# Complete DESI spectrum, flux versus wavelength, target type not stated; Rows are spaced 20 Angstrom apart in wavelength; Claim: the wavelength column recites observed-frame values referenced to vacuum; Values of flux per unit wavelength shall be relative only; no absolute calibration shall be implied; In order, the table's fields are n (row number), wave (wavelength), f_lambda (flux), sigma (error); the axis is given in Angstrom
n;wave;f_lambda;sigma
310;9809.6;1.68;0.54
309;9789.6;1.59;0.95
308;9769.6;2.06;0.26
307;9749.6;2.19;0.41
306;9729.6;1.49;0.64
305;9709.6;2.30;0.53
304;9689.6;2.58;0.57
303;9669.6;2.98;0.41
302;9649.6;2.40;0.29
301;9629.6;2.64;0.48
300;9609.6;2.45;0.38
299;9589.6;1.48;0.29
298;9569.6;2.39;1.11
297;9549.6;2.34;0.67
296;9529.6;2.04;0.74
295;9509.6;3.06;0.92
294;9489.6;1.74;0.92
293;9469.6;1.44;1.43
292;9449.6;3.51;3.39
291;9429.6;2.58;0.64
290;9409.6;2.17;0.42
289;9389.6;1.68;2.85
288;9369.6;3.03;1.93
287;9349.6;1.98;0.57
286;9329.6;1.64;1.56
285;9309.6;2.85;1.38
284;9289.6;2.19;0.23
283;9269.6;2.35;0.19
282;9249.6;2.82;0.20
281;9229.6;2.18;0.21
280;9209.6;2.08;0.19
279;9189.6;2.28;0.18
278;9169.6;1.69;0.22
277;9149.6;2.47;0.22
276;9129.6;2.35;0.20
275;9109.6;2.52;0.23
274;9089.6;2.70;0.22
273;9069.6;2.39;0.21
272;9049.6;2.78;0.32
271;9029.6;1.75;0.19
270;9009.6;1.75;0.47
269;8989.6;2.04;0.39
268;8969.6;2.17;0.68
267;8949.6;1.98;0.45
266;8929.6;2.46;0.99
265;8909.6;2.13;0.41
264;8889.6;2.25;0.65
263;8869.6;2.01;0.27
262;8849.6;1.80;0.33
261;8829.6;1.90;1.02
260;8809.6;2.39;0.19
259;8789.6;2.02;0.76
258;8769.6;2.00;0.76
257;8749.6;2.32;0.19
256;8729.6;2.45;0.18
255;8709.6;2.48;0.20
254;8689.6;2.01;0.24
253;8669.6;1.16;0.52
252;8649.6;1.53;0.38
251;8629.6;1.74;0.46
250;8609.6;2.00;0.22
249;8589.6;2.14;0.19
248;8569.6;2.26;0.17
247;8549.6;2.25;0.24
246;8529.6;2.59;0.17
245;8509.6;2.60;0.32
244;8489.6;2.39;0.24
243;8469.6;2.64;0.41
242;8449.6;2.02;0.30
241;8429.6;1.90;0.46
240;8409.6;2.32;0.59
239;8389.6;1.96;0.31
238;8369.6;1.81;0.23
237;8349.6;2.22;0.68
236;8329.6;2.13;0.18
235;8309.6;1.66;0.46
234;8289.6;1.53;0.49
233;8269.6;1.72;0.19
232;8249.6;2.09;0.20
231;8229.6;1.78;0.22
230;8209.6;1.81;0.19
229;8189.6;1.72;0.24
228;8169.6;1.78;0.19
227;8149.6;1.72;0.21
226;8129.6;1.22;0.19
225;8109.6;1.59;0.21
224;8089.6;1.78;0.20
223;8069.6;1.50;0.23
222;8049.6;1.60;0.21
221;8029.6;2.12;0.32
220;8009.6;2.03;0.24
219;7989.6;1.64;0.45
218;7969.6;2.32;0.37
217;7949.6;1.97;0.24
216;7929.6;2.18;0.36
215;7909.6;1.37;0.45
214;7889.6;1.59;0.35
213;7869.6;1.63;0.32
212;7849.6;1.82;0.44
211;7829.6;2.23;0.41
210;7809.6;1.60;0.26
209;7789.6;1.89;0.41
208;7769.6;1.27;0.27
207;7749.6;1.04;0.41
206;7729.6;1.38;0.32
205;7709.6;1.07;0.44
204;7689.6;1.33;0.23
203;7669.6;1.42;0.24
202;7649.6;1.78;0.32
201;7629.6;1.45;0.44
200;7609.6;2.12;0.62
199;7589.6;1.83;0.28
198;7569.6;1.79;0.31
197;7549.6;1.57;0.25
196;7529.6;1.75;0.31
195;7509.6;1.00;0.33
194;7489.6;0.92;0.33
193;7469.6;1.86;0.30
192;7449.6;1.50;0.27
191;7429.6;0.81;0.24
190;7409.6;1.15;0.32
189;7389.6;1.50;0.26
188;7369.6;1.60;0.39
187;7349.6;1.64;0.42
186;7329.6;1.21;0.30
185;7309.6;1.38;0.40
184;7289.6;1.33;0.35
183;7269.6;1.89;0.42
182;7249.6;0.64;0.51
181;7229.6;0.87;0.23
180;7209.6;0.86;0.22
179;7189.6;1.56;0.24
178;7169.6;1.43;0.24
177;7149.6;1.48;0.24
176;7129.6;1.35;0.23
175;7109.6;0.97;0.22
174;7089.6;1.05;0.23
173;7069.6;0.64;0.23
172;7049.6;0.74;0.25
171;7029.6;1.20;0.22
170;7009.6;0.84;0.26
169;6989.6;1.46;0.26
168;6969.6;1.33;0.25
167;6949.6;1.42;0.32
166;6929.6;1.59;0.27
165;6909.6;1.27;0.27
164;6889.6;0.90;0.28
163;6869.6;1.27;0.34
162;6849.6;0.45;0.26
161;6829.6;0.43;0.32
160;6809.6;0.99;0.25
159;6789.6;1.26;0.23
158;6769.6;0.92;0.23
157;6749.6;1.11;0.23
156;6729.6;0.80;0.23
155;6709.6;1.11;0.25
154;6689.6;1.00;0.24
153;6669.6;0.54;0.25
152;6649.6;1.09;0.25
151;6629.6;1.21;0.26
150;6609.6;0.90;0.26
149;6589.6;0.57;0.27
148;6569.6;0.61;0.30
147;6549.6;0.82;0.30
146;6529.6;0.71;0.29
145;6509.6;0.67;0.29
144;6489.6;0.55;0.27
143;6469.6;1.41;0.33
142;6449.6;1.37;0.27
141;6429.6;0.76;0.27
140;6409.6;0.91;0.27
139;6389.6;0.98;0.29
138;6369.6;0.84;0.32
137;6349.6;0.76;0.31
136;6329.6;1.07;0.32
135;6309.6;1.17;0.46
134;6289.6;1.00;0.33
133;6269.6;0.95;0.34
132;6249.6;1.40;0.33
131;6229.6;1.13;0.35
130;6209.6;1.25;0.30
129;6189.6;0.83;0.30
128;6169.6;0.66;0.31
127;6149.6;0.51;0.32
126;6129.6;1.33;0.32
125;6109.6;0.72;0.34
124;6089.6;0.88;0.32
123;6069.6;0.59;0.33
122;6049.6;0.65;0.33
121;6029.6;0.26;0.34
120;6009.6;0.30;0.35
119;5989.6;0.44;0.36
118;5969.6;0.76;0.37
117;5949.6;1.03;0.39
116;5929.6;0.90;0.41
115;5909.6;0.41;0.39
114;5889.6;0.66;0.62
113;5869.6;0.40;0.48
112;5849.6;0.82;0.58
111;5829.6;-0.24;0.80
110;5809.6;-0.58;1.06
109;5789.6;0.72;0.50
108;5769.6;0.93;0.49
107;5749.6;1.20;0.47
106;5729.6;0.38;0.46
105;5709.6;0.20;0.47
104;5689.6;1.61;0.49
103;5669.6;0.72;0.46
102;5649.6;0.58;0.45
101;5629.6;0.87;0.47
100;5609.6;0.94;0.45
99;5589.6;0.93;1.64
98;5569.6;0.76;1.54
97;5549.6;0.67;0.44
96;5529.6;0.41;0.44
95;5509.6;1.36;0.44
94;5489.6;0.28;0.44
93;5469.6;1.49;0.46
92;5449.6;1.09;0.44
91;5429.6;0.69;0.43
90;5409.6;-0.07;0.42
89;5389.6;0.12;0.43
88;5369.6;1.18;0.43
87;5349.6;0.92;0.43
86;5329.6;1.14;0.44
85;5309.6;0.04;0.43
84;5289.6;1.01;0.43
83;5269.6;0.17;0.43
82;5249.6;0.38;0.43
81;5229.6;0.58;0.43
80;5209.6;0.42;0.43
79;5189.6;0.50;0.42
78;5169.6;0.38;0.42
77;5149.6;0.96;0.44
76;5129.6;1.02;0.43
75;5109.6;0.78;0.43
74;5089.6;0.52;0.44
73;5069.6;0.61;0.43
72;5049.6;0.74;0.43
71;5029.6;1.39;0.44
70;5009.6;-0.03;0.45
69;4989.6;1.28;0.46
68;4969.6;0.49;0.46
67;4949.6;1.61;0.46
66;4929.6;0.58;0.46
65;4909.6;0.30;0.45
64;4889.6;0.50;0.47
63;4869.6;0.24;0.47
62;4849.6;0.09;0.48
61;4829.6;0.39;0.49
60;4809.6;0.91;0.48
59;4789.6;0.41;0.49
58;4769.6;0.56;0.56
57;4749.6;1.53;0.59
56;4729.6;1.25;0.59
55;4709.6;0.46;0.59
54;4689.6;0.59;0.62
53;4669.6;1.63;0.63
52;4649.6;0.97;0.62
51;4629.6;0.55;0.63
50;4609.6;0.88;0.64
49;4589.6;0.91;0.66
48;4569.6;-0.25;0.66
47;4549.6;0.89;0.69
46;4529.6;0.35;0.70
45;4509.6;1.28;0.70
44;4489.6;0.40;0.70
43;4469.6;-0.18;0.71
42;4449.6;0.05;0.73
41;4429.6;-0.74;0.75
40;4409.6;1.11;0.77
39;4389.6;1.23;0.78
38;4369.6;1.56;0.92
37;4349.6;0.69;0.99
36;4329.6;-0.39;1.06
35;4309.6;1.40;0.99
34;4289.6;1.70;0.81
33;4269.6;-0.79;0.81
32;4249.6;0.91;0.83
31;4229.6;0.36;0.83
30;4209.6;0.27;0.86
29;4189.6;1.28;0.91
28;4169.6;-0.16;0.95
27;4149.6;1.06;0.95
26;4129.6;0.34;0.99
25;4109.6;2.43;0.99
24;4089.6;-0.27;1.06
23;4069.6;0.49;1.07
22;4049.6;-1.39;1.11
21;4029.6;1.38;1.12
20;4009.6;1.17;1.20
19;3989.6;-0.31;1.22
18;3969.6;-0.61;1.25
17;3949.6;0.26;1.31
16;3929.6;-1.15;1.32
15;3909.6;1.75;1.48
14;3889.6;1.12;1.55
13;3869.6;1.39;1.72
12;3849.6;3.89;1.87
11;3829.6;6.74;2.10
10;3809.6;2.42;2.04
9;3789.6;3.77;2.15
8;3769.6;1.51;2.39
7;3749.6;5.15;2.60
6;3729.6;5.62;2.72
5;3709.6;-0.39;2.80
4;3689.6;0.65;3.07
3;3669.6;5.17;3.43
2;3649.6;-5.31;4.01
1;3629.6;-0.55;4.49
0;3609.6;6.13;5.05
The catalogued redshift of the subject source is 0.89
